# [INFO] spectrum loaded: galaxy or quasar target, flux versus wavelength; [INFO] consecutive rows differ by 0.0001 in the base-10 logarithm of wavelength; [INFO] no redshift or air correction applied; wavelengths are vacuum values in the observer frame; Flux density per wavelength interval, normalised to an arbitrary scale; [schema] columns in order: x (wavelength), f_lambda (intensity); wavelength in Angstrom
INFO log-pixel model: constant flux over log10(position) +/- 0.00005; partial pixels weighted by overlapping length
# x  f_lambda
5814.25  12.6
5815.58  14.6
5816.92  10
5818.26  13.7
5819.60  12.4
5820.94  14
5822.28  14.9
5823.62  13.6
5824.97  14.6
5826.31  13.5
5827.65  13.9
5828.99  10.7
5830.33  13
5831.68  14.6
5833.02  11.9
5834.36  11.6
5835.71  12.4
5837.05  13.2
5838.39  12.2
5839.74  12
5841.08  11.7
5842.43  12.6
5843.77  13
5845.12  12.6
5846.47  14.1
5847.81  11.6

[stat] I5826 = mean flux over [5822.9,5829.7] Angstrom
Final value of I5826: 13.3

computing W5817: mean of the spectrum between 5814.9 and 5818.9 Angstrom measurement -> 12.8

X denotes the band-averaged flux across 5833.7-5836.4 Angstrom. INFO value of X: 12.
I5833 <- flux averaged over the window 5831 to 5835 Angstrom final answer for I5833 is 12.7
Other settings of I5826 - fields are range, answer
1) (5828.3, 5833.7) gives 12.6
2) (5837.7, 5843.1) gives 12.1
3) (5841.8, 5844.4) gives 12.8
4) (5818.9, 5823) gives 13.8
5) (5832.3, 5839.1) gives 12.3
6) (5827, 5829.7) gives 12.3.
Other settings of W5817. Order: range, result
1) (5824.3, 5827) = 14.1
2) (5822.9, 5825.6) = 14.1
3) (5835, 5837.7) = 12.8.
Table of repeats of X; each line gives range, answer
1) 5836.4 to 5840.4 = 12.5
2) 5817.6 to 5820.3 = 13.1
